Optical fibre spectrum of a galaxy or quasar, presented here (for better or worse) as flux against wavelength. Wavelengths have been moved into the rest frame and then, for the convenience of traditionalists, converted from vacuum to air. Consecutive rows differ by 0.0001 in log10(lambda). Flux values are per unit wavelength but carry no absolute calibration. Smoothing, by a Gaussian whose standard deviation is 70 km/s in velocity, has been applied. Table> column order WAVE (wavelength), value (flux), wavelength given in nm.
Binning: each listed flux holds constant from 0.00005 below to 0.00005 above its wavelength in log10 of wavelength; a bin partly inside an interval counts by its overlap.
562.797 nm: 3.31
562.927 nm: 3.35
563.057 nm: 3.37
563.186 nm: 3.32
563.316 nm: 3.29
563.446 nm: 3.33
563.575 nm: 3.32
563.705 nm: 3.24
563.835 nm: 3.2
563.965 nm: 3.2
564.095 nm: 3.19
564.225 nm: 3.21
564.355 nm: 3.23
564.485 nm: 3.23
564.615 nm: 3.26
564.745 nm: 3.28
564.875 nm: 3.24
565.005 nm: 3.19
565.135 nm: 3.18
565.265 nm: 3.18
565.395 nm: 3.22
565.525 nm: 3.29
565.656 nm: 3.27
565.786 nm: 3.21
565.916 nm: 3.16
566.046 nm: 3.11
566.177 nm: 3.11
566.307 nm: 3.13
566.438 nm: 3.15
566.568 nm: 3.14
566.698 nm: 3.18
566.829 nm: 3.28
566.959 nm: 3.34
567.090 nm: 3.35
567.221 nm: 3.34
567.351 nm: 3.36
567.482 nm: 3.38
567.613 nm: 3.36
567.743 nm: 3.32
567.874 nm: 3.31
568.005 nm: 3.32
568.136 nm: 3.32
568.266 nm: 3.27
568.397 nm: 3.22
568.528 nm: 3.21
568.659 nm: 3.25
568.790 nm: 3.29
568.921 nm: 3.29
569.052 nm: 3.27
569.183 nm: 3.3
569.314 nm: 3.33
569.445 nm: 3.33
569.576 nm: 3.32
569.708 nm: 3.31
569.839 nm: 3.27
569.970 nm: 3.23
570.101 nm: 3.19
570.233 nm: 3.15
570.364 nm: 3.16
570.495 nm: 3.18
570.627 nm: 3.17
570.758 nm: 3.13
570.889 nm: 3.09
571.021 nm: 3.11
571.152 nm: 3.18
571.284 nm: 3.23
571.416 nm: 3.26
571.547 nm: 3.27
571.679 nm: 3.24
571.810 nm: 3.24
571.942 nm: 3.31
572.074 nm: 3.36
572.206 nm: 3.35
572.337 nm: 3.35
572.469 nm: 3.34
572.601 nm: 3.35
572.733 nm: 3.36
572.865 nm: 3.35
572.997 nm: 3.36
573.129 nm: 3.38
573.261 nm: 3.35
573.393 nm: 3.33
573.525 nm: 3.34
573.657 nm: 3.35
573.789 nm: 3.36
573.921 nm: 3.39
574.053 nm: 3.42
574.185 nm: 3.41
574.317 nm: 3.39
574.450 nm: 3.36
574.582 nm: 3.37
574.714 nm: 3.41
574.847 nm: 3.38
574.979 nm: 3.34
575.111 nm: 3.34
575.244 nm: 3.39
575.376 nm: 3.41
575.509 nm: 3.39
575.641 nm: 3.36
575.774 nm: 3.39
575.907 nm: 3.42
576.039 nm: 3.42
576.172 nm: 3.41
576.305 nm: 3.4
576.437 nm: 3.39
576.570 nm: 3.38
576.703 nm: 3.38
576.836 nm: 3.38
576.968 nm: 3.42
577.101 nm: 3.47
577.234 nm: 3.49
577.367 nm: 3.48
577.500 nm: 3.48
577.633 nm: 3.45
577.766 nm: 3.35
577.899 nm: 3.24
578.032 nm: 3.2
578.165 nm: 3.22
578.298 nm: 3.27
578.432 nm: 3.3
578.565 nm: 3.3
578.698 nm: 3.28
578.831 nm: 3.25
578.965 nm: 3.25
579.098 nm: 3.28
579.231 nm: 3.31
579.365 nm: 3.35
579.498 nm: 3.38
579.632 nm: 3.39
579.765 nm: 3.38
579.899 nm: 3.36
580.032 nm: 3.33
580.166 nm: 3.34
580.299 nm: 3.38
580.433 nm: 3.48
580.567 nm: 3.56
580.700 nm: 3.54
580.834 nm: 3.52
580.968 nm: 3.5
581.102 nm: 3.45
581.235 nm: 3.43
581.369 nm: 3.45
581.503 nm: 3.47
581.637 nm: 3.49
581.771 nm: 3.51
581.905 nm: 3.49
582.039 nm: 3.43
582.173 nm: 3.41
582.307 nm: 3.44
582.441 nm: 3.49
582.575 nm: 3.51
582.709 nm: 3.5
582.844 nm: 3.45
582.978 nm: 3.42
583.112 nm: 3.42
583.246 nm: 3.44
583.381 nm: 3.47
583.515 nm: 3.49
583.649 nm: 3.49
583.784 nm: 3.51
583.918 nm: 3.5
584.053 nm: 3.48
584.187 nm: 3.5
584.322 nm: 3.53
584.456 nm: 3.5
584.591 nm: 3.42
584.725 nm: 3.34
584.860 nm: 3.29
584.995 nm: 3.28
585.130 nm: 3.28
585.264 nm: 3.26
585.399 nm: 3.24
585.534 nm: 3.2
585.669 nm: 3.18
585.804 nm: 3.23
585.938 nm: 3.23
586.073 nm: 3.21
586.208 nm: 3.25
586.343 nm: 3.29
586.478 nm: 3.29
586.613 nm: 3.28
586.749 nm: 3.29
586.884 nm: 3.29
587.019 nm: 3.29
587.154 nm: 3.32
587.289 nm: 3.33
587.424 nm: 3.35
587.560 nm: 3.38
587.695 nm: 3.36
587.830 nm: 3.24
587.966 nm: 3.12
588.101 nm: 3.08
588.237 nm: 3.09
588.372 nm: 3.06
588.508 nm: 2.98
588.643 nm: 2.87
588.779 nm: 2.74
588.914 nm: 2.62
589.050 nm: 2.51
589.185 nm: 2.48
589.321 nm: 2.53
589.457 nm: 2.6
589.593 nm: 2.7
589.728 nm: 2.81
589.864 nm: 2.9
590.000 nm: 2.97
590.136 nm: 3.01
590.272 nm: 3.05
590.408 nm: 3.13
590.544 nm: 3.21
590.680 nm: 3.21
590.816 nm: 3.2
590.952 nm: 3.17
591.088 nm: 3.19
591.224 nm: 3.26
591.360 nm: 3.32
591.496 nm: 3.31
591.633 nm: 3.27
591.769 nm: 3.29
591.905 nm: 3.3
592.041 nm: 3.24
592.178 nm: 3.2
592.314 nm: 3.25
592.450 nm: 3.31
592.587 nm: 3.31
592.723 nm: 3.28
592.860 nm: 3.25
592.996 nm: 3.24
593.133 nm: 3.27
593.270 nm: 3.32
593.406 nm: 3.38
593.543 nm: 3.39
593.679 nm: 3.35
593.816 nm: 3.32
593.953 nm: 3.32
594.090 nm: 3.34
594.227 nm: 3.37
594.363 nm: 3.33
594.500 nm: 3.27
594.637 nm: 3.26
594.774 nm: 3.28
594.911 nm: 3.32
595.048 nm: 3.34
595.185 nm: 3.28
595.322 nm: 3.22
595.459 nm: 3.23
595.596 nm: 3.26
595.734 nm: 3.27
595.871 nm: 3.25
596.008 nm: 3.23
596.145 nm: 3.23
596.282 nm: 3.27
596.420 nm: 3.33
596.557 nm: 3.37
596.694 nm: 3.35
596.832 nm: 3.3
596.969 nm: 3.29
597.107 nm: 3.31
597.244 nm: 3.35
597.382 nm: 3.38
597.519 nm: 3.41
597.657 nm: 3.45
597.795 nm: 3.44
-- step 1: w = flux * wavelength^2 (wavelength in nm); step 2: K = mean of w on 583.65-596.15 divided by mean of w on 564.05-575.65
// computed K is 1.05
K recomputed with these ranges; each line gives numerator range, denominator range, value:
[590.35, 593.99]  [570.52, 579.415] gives 1.04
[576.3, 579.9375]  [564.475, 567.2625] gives 1.09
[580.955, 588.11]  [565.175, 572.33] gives 1.10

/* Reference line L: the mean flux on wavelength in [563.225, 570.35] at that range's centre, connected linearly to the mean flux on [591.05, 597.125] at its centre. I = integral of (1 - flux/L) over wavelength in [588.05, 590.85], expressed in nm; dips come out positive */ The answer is 0.338 nm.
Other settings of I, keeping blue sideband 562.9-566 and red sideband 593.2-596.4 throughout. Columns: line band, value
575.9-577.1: -0.05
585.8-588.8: 0.07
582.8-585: -0.11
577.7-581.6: -0.11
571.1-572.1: 0.00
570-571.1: 0.04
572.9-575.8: -0.10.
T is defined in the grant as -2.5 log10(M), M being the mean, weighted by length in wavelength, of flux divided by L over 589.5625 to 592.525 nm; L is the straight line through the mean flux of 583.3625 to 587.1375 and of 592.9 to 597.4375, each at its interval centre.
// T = 0.05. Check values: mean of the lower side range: 3.34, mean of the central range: 3.16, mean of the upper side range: 3.3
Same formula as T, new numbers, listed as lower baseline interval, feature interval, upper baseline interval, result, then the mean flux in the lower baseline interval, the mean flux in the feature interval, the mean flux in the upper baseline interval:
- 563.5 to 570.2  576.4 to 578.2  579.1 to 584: 0.00 mag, 3.25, 3.38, 3.44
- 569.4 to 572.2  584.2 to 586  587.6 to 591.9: -0.08 mag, 3.23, 3.31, 3.02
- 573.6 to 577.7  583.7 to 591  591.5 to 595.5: 0.06 mag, 3.4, 3.15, 3.29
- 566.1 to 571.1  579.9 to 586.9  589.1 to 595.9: -0.06 mag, 3.25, 3.4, 3.19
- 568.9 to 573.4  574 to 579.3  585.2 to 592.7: -0.05 mag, 3.27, 3.36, 3.12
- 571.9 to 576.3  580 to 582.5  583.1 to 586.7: -0.03 mag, 3.37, 3.46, 3.35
